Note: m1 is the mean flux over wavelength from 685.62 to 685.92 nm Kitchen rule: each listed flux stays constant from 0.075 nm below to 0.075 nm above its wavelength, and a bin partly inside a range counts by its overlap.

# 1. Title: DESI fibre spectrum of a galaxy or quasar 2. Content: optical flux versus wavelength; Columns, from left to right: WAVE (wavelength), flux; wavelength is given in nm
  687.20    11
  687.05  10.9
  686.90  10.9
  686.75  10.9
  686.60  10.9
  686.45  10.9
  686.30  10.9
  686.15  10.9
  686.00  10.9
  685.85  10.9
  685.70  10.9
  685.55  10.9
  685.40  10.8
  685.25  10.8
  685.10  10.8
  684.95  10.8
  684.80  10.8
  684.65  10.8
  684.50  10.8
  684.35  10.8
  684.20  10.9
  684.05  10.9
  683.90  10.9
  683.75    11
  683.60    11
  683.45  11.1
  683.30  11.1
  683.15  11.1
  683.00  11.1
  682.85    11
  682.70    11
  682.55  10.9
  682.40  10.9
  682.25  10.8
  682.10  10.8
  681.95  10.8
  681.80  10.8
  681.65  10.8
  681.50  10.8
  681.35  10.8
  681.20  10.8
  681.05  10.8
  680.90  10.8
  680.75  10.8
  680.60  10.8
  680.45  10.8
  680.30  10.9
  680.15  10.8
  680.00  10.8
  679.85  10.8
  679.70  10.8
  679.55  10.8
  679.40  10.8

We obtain 10.9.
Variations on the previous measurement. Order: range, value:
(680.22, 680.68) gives 10.8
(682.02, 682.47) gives 10.8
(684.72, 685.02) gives 10.8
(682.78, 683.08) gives 11.1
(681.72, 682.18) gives 10.8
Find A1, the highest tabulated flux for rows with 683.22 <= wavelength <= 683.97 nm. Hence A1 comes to 11.1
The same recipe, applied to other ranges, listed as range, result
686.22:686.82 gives 10.9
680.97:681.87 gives 10.8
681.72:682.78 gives 11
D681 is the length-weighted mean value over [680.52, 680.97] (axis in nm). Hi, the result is 10.8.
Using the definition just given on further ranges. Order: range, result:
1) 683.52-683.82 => 11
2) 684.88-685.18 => 10.8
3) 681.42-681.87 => 10.8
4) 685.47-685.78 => 10.9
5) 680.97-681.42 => 10.8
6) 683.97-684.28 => 10.9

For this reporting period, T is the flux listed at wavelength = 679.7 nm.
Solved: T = 10.8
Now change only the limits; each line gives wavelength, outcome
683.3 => 11.1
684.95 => 10.8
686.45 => 10.9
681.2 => 10.8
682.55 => 10.9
